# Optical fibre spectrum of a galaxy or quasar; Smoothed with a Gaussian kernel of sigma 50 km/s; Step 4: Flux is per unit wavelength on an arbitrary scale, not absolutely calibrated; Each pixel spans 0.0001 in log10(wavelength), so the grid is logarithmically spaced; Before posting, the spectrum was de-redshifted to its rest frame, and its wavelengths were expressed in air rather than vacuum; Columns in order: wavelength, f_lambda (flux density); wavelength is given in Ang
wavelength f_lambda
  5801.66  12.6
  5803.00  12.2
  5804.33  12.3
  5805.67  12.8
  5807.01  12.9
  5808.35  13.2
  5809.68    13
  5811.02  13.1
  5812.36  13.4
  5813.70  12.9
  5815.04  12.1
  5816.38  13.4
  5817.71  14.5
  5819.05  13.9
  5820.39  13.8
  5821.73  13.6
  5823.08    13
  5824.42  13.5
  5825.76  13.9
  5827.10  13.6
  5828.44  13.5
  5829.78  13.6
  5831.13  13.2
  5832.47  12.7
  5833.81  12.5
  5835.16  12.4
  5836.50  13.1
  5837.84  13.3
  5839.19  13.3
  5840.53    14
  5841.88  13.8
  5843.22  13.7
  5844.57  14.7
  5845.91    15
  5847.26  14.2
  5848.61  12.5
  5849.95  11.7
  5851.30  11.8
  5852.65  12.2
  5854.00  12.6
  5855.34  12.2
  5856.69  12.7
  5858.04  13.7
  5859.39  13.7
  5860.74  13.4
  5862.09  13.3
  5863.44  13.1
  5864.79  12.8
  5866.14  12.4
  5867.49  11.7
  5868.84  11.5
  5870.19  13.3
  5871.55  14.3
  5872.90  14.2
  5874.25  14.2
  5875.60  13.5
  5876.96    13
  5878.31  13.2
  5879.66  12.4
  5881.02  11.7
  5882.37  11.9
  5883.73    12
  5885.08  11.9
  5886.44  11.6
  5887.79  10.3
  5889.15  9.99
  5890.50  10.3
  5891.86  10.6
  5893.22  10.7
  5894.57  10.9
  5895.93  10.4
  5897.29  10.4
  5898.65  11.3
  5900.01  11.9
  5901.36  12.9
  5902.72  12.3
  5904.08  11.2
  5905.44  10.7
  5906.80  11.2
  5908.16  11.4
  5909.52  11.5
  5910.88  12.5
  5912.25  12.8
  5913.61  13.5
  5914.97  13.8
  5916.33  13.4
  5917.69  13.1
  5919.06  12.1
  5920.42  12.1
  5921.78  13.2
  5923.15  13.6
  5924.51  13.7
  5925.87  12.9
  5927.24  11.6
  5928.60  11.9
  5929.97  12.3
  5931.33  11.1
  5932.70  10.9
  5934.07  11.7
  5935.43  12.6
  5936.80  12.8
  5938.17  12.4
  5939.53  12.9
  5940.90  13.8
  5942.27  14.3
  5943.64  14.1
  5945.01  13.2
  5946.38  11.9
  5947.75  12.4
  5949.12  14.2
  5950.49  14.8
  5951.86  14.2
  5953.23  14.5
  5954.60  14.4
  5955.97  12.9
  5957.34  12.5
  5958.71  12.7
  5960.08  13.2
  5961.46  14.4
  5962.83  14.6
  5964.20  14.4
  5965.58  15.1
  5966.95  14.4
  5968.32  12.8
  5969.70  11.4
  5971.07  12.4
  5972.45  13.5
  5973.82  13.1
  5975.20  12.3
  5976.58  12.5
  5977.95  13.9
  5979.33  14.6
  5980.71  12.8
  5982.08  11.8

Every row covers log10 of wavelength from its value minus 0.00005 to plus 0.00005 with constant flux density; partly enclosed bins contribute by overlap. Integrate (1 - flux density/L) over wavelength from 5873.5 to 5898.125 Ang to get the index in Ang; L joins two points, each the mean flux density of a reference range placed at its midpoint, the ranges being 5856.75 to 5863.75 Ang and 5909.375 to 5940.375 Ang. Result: 2.7 Ang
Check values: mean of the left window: 13.4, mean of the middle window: 11.6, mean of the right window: 12.6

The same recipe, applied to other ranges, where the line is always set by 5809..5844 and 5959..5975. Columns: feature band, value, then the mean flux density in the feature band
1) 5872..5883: 0.3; 13.1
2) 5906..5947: 2.6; 12.6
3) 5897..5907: 1.4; 11.5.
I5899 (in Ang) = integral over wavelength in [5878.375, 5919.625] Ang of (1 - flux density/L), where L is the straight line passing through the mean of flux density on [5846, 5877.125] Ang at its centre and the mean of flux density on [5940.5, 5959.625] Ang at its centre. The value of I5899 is 4.7 Ang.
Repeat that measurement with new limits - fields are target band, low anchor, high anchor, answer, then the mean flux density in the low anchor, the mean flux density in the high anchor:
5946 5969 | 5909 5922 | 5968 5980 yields -1.52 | 12.8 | 12.9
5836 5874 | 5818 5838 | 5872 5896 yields -1.60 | 13.3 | 11.9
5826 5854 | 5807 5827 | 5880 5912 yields -1.02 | 13.4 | 11.3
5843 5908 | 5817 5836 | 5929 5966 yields 5.10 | 13.4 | 13.2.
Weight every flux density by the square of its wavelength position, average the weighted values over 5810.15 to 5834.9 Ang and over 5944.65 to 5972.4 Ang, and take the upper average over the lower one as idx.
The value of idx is 1.06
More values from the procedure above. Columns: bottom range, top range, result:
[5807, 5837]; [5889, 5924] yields 0.92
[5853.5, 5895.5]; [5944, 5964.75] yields 1.13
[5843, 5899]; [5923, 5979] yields 1.09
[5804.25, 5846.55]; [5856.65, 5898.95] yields 0.93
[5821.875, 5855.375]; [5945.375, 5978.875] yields 1.06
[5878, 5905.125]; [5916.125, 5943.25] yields 1.13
